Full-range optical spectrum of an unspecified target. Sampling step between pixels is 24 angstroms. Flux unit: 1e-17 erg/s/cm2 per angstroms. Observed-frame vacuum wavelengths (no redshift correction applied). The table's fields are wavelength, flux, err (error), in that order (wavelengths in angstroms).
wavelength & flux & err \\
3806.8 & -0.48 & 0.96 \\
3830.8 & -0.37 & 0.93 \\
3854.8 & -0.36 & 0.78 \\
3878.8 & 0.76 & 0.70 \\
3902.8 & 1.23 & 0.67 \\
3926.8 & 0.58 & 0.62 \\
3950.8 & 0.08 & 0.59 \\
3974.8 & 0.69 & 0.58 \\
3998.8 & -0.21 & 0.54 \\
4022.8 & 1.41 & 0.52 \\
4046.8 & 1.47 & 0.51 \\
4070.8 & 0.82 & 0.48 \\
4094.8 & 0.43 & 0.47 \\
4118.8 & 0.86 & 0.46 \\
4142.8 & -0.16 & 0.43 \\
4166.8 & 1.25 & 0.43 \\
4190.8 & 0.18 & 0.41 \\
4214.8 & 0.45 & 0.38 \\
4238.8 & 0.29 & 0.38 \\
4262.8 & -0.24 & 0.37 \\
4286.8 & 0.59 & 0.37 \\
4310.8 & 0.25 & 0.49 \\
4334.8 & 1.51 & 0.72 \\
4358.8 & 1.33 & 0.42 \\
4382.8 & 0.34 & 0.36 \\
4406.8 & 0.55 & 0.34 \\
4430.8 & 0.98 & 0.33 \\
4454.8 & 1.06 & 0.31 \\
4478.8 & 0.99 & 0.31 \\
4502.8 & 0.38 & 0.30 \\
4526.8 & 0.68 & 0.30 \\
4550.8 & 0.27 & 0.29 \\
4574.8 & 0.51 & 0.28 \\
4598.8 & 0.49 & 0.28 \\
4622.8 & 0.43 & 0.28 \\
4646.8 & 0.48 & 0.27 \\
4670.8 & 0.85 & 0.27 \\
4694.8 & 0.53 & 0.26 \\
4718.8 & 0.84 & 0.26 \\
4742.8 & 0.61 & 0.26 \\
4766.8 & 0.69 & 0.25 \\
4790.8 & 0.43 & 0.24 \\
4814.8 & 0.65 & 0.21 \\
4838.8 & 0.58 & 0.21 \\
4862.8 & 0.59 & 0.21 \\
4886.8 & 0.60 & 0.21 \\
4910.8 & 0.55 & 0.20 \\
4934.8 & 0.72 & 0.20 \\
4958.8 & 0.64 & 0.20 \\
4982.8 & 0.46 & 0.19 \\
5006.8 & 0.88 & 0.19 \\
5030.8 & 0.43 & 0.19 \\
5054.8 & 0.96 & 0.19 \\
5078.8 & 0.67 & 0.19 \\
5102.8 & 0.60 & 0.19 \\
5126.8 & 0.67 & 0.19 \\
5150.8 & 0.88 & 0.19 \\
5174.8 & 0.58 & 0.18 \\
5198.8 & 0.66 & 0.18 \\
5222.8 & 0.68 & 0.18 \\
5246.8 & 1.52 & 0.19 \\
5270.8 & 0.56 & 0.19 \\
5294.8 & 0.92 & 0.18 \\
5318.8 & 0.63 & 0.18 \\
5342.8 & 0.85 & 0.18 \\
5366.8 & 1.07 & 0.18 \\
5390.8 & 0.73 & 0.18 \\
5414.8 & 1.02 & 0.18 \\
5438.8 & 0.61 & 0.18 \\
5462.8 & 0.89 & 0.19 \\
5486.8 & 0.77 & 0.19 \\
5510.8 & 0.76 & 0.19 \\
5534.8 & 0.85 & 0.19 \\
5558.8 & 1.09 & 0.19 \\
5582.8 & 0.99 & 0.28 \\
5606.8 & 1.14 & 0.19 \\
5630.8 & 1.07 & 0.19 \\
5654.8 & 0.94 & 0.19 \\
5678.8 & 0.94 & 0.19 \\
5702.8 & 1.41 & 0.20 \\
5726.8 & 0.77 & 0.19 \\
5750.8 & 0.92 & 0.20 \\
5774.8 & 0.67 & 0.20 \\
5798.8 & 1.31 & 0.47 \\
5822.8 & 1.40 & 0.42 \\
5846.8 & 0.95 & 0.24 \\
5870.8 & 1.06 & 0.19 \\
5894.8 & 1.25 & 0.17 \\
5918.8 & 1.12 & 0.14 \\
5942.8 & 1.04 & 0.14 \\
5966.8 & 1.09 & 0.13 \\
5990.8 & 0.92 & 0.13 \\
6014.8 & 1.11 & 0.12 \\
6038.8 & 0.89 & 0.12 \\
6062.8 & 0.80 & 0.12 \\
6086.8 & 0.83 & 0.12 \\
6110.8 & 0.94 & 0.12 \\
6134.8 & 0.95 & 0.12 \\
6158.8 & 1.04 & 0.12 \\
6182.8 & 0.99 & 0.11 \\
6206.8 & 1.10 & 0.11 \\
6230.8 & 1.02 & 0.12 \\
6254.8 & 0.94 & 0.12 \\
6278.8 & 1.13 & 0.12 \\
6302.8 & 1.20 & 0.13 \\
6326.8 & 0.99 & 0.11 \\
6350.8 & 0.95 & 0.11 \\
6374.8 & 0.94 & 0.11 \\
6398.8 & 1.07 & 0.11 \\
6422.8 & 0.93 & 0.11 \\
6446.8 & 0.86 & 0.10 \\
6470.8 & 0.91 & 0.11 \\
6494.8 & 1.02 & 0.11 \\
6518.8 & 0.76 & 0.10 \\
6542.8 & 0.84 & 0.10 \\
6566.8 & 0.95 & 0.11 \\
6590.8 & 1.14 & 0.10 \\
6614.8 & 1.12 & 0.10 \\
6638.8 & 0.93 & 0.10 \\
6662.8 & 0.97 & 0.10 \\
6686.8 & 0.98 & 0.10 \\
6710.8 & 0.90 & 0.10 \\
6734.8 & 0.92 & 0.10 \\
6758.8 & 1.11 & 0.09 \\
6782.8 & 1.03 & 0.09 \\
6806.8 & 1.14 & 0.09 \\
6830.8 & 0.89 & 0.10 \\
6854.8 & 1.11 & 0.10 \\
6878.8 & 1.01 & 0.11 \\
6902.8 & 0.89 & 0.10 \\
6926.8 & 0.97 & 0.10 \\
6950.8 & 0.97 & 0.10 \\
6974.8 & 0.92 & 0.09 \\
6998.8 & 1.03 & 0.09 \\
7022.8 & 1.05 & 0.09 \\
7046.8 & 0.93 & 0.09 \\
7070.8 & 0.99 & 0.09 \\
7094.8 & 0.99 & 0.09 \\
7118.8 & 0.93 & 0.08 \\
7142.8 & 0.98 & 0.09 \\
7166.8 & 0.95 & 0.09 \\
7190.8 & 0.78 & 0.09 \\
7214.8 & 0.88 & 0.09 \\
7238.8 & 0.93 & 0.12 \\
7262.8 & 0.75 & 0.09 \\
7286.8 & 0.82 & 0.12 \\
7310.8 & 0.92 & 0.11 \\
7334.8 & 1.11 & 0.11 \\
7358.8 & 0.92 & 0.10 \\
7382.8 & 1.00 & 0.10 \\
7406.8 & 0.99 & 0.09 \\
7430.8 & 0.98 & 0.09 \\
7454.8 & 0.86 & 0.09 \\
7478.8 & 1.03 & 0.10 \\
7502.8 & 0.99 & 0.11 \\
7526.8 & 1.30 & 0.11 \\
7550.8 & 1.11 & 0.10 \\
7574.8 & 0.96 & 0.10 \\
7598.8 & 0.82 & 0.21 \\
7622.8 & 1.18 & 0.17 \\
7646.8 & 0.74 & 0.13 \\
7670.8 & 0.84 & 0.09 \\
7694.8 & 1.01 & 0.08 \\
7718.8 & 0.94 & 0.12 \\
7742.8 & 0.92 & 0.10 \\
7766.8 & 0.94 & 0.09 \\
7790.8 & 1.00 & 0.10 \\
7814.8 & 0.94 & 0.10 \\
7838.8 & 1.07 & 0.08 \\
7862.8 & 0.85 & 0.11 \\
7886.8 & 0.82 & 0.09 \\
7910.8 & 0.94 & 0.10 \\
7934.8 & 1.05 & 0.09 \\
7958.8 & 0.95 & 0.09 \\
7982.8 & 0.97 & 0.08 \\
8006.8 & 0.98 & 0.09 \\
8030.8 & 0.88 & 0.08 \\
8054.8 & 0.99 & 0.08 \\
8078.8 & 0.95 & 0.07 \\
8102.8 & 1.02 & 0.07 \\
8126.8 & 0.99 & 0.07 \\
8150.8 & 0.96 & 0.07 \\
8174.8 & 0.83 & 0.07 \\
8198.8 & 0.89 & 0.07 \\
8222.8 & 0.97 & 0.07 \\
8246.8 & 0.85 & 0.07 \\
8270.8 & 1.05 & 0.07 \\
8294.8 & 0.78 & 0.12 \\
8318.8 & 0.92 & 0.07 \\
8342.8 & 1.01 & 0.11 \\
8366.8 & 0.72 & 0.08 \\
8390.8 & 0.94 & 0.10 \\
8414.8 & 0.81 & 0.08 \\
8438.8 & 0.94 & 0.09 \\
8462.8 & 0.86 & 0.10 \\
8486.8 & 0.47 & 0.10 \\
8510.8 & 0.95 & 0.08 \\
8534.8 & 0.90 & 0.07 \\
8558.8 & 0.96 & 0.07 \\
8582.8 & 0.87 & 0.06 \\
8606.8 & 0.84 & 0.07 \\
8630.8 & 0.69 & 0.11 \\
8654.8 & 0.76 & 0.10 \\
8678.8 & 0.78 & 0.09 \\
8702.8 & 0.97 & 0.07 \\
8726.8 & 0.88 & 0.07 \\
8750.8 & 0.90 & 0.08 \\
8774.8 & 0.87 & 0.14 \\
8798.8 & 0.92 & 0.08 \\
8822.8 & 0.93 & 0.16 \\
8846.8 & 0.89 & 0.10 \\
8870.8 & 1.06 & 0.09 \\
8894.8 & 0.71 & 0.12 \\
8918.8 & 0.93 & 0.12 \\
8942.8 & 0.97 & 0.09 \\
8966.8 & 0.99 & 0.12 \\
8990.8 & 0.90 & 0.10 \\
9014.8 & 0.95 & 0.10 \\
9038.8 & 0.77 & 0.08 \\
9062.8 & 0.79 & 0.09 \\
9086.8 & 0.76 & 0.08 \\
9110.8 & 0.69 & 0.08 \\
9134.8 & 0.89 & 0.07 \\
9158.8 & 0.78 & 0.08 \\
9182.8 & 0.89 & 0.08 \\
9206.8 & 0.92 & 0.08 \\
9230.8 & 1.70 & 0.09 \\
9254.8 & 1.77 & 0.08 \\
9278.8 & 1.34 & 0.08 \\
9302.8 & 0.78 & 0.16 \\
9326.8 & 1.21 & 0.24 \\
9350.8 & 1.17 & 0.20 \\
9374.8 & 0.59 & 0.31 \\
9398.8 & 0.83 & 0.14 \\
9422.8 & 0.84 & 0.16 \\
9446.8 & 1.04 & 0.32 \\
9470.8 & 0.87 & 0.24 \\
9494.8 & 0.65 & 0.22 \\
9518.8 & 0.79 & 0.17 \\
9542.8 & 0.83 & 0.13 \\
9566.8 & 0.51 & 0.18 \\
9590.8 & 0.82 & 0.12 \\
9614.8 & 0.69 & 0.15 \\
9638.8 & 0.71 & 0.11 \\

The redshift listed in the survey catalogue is 0.408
